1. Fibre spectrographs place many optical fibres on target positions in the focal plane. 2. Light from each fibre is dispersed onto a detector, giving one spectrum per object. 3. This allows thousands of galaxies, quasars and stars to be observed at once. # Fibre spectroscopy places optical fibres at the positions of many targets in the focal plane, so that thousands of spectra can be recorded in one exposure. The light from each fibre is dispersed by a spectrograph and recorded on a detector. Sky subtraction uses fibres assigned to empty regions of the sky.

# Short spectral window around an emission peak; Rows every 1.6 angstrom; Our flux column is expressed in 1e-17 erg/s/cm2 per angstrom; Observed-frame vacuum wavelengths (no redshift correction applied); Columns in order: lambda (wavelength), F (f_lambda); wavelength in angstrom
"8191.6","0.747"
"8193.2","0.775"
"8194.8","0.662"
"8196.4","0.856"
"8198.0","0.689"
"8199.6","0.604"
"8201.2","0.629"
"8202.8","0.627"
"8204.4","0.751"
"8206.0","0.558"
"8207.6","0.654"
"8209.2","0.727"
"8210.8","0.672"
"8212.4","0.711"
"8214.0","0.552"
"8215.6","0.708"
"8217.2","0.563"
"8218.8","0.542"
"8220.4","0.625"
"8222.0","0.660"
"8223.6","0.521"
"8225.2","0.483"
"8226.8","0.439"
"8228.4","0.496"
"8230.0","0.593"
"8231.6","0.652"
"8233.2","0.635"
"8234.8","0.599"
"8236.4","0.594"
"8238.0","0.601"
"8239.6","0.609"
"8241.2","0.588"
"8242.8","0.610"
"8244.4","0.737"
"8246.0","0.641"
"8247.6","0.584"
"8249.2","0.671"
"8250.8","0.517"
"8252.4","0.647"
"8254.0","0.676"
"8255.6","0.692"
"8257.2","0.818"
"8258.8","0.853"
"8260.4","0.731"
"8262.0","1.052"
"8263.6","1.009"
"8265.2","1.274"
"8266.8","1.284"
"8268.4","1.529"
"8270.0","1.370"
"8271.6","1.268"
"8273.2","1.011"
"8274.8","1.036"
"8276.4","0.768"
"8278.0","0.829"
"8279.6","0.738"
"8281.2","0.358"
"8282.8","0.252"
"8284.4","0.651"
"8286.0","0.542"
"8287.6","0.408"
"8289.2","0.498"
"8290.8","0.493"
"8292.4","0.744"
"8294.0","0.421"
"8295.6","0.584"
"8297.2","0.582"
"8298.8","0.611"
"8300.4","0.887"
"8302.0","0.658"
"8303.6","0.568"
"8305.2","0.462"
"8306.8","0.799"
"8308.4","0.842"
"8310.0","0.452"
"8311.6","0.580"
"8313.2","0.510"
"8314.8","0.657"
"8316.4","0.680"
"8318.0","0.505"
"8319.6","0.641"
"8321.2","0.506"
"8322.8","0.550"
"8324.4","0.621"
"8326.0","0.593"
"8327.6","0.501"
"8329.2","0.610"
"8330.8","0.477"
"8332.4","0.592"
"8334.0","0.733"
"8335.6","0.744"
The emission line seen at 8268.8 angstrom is [O III] 5007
